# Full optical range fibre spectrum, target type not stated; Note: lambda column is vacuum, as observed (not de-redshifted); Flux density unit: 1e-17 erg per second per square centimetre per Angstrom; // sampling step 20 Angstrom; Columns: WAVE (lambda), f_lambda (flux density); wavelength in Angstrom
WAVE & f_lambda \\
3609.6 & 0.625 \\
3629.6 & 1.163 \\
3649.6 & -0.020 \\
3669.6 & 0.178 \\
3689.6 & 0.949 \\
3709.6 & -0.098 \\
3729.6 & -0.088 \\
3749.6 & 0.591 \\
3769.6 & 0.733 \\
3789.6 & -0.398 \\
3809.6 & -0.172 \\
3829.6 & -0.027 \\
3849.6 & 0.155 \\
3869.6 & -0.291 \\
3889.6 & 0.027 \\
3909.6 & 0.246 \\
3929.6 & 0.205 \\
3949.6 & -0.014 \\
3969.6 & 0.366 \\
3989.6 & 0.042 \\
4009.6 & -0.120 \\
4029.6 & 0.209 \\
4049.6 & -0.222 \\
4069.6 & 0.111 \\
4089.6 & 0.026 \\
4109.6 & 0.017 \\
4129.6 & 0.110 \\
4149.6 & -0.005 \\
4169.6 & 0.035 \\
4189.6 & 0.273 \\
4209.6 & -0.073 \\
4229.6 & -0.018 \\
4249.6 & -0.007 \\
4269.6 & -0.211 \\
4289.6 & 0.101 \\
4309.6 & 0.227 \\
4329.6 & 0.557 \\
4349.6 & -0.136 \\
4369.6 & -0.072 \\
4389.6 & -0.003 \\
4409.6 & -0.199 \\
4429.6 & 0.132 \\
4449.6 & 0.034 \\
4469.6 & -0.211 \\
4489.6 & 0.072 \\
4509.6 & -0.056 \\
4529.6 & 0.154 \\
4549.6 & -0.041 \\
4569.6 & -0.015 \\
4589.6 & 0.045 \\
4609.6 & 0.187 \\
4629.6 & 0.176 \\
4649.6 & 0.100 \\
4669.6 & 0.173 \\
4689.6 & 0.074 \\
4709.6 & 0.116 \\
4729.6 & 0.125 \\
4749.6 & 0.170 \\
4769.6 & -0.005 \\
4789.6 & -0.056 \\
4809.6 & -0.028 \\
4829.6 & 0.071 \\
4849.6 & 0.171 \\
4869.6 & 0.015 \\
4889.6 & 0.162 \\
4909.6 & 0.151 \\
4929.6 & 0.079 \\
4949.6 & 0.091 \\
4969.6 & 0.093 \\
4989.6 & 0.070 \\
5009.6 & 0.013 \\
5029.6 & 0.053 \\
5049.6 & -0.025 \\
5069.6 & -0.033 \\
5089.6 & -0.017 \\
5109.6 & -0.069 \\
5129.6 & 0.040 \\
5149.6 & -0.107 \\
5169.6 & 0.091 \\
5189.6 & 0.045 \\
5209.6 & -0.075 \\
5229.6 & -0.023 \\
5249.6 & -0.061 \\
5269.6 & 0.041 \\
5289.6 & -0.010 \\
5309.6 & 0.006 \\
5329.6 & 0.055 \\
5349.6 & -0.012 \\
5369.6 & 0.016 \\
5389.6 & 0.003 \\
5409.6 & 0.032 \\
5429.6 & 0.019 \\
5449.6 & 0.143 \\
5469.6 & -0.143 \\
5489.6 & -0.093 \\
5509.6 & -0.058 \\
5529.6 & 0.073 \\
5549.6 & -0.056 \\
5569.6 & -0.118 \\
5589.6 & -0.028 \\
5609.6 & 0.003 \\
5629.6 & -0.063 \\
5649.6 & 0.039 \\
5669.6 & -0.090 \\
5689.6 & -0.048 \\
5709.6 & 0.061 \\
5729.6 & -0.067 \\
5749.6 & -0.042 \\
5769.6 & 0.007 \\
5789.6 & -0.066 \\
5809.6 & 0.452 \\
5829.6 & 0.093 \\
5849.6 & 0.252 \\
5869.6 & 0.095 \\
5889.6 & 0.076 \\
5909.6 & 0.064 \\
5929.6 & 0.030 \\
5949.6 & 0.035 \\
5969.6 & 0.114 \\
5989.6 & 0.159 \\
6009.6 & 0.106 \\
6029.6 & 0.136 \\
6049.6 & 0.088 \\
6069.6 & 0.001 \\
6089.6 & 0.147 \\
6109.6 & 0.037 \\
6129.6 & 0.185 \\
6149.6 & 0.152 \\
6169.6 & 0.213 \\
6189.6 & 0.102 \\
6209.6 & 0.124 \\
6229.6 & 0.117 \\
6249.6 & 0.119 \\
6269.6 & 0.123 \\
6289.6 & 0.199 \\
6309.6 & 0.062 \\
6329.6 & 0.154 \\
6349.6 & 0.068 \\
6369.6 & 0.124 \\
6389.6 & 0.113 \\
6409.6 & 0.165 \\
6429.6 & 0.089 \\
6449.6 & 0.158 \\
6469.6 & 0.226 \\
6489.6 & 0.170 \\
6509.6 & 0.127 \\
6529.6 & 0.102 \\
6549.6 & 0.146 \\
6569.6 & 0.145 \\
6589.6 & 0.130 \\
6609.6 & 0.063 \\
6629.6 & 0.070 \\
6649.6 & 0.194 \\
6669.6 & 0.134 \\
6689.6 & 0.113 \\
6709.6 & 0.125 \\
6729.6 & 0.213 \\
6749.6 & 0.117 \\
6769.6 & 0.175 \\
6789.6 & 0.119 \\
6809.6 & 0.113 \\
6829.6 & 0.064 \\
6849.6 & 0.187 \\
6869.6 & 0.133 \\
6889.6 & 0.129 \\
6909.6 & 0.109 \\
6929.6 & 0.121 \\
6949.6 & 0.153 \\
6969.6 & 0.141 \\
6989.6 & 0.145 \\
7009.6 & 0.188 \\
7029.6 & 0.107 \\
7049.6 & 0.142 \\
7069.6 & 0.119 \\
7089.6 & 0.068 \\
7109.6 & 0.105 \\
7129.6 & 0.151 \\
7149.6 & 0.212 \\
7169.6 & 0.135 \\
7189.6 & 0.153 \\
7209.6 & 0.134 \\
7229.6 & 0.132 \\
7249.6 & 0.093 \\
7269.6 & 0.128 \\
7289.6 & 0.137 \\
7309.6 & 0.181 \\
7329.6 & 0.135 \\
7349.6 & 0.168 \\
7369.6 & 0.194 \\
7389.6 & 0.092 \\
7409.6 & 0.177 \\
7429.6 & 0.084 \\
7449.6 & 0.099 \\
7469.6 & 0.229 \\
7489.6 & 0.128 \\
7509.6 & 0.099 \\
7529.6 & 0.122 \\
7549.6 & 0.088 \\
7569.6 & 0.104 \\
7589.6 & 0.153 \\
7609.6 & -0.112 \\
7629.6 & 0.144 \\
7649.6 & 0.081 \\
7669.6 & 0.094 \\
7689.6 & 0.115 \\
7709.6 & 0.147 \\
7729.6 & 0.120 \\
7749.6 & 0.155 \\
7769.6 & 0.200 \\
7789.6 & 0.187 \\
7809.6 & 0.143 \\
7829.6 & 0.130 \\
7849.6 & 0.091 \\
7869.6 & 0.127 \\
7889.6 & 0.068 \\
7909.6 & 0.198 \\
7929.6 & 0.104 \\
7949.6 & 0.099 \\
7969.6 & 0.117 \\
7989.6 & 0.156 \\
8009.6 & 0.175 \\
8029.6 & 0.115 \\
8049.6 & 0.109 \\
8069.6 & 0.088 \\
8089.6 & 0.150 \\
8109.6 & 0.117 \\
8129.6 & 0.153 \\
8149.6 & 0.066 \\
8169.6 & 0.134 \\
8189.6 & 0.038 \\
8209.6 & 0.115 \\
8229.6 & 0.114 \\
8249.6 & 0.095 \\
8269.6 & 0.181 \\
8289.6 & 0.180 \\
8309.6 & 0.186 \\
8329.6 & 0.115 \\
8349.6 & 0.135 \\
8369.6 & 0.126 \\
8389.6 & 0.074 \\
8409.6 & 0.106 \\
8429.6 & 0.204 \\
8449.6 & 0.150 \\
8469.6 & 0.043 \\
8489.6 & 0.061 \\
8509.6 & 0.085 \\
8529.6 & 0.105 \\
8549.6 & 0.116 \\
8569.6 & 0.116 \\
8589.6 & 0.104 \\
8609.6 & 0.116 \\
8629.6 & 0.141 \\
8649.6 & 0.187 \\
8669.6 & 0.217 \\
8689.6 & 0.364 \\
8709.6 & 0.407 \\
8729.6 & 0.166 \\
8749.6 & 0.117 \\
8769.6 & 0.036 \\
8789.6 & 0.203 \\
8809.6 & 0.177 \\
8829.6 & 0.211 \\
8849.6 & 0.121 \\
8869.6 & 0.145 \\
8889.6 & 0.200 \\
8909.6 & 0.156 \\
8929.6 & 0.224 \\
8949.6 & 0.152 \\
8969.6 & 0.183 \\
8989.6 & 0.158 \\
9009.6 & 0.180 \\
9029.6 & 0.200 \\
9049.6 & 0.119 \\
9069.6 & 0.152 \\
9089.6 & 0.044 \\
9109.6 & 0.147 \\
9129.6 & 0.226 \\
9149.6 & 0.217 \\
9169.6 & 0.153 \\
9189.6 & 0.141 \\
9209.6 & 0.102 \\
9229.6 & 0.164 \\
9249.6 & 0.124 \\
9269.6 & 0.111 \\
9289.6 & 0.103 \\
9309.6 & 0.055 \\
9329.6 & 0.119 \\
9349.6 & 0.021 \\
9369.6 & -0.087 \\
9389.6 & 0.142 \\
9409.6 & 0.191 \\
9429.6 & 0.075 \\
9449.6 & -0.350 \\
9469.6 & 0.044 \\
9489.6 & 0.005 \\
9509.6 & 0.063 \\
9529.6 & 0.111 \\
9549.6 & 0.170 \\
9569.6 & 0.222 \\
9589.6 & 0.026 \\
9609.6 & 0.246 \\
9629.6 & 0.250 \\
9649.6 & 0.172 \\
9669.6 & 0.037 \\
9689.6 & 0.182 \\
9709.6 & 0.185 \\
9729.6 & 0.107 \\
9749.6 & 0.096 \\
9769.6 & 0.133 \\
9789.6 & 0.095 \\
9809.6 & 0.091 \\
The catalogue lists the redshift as 1.33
